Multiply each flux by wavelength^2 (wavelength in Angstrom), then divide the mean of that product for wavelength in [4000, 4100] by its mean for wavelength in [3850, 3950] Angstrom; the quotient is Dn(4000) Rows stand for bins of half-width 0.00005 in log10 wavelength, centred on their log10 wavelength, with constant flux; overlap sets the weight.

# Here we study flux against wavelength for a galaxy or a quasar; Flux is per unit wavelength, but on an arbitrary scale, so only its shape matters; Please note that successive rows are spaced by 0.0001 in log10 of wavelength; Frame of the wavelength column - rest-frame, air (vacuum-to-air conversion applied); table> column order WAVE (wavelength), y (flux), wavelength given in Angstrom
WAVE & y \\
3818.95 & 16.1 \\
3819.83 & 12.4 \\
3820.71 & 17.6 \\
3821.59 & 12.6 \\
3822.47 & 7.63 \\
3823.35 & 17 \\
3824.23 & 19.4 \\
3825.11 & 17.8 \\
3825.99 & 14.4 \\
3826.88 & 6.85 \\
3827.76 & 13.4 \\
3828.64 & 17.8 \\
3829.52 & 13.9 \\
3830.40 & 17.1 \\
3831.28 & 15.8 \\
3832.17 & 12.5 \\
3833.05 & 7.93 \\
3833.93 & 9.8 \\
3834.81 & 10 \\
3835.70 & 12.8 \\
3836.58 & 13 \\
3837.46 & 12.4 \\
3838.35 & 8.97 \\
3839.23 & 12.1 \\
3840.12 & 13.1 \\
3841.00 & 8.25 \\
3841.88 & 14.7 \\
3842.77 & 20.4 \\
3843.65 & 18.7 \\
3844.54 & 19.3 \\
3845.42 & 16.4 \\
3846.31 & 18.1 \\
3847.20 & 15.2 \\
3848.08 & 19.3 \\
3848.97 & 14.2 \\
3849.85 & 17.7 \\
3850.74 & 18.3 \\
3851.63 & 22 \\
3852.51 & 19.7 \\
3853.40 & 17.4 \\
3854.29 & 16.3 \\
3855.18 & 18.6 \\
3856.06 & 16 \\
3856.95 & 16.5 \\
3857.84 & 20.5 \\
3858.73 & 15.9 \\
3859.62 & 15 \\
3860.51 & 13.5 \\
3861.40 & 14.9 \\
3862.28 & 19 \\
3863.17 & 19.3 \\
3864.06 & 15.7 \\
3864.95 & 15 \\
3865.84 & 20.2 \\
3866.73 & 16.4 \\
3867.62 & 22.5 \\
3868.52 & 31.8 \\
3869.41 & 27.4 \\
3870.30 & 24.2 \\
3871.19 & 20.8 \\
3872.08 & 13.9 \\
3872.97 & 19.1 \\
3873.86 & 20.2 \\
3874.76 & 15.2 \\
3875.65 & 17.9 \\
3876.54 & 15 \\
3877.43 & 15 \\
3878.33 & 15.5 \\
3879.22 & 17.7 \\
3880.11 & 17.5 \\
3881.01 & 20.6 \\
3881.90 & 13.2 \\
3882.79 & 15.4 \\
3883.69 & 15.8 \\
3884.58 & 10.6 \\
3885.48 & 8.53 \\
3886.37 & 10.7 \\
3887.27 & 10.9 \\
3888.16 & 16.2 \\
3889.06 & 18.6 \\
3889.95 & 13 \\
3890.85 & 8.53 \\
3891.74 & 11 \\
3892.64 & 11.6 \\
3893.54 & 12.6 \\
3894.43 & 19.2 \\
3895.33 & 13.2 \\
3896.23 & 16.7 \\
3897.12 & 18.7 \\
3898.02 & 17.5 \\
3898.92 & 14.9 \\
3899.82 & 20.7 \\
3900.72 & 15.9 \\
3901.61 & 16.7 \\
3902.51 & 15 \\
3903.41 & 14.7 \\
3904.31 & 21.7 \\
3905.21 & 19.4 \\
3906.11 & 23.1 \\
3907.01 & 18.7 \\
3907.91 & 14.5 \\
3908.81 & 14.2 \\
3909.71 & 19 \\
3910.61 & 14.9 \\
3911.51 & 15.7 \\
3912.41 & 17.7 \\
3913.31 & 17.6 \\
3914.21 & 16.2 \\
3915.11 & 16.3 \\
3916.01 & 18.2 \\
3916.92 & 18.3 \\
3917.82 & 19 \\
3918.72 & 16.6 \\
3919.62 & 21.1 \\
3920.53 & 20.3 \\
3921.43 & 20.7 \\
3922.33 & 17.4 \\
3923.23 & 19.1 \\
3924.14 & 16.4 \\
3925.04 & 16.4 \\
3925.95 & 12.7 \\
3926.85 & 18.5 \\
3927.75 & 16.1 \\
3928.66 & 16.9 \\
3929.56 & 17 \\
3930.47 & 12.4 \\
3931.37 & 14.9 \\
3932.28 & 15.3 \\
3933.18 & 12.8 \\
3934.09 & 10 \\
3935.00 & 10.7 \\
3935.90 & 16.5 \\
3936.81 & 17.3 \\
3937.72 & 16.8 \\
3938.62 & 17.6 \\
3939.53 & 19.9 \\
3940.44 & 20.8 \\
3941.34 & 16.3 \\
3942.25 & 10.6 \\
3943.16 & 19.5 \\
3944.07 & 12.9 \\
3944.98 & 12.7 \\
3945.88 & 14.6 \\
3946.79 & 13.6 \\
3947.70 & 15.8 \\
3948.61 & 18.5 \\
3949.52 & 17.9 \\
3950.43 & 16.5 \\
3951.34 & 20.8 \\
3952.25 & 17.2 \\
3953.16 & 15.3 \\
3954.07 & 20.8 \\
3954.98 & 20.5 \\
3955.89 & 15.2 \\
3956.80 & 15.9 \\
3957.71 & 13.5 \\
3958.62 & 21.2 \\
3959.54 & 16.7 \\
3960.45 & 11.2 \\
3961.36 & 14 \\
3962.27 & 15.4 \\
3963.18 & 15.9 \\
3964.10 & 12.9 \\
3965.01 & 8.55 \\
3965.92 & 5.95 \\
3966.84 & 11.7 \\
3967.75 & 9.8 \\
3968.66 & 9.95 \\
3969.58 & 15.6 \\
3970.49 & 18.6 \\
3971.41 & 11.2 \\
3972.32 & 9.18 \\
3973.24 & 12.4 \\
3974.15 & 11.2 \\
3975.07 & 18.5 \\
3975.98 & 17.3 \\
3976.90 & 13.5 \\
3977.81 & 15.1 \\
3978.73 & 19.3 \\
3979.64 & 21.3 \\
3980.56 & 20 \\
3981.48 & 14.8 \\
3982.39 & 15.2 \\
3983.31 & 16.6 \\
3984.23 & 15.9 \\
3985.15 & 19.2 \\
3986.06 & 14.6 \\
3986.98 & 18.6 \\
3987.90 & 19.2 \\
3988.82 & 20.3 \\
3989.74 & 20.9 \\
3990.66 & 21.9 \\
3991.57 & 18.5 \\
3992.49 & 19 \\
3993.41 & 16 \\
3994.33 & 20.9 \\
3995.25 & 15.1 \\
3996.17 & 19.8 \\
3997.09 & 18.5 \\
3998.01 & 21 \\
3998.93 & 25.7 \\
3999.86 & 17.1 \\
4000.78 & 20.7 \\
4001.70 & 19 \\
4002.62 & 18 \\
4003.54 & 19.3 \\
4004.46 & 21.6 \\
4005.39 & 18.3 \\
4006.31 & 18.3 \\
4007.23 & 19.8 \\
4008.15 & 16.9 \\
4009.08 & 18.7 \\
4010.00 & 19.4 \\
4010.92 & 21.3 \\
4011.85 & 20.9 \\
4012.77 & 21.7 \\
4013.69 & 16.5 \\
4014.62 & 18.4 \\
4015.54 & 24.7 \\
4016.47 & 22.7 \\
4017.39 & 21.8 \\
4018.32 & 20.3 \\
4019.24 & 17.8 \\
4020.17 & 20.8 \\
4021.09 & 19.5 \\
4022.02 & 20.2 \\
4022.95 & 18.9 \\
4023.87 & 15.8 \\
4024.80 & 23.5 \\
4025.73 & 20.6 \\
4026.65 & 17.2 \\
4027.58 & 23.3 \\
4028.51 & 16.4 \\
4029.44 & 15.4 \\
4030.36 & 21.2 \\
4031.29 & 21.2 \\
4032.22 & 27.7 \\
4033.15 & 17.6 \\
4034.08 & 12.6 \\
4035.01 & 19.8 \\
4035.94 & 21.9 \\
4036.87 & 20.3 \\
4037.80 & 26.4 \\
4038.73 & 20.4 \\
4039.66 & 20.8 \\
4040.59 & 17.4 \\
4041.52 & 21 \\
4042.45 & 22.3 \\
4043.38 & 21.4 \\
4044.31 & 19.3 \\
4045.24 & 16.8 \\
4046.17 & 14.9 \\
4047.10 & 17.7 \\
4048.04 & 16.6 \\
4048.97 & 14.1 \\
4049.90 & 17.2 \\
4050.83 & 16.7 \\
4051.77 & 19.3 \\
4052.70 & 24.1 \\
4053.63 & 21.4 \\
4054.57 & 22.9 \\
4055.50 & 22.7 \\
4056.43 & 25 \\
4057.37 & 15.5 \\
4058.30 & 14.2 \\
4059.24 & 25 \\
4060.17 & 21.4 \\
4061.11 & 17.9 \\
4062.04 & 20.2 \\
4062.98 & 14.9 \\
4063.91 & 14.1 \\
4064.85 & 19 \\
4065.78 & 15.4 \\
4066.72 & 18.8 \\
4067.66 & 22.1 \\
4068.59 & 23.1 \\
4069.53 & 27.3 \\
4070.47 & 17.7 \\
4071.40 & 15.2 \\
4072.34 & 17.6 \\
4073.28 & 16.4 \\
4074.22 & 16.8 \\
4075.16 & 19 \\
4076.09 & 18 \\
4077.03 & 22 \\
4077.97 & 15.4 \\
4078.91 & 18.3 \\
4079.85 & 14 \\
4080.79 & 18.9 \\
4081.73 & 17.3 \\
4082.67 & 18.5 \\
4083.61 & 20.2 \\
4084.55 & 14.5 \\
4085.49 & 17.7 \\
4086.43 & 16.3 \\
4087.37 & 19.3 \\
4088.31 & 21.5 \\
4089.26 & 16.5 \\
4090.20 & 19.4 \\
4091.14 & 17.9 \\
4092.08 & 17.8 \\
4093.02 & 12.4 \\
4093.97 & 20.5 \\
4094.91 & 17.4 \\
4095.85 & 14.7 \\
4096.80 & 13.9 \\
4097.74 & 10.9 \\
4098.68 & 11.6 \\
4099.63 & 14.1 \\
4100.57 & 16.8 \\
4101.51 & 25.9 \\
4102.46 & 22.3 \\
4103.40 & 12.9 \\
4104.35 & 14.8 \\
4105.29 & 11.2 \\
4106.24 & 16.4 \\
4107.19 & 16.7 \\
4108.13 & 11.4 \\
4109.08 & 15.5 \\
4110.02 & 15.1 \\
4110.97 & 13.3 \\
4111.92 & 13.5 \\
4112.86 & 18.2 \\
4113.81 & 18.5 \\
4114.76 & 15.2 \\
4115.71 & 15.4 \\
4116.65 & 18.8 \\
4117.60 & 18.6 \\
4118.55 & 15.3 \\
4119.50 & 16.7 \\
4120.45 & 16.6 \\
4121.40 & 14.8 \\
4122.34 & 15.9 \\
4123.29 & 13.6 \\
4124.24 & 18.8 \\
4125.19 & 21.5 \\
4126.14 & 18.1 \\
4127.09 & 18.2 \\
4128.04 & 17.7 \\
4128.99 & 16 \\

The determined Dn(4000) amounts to 1.22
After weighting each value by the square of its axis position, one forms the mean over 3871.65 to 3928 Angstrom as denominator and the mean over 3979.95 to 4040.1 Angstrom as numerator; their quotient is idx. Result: 1.3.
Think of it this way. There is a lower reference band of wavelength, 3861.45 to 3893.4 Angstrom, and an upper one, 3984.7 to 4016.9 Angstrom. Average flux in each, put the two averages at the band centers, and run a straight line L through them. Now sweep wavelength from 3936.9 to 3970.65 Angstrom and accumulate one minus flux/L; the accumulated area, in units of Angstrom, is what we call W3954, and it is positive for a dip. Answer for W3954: 5.4 Angstrom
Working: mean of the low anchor 16.6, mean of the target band 15.4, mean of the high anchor 19.5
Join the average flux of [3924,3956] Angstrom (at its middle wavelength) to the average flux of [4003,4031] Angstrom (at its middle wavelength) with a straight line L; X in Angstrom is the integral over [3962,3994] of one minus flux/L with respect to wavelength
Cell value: 4.2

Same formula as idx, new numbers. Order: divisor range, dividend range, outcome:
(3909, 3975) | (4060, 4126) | 1.18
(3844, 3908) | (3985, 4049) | 1.24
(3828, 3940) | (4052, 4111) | 1.20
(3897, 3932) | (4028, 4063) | 1.21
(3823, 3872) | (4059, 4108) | 1.20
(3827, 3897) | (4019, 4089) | 1.32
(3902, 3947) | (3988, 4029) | 1.24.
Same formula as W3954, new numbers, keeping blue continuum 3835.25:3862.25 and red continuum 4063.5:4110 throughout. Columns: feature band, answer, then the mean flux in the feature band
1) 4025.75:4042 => -3.0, 20.1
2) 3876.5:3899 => 2.3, 14.5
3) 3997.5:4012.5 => -2.6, 19.8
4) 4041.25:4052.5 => -0.8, 18.2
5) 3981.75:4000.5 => -2.2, 18.7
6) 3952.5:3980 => 3.4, 14.6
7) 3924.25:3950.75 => 1.4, 15.6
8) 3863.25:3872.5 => -2.7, 20.7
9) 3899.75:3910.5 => -0.9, 17.6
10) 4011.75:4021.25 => -2.0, 20.5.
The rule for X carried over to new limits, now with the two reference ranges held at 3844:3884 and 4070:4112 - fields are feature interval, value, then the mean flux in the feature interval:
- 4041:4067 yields -3.18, 18.9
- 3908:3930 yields 0.45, 17.3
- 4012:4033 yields -3.92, 20.2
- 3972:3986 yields 1.06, 16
